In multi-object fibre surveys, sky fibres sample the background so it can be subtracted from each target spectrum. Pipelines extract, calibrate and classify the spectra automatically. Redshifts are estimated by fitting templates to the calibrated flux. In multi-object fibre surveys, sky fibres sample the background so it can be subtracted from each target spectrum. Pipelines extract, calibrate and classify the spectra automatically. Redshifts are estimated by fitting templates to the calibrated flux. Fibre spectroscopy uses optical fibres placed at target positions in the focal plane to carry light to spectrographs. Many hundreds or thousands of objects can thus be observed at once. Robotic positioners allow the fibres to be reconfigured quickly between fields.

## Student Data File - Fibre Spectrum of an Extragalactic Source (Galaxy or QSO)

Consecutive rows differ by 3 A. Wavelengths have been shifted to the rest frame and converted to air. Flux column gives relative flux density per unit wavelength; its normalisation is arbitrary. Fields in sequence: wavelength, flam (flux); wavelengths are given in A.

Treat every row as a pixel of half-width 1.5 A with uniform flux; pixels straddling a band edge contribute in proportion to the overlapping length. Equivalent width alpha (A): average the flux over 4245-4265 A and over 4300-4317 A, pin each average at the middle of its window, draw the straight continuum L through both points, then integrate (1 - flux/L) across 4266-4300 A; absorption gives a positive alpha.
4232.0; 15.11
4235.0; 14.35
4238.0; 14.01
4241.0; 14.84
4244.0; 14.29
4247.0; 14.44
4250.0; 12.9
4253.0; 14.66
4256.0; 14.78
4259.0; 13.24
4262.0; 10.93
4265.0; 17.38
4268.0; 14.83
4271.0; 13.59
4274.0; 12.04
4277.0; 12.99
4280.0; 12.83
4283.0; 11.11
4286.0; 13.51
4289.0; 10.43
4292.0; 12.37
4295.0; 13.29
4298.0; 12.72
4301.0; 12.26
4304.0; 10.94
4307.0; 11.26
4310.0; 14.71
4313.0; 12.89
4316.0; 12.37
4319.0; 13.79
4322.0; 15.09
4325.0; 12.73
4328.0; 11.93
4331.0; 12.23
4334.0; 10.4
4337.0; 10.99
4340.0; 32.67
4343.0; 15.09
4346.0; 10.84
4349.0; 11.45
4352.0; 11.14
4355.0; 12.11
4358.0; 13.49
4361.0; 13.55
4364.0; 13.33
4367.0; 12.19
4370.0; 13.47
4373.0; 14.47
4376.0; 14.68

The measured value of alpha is 0.8 A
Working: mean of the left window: 13.8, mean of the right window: 12.4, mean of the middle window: 12.8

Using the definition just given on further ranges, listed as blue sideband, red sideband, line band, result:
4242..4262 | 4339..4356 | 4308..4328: 1.8 A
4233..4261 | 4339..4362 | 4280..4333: 7.0 A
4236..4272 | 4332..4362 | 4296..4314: 2.1 A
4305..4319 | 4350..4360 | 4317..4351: -4.5 A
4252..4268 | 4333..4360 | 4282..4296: 2.1 A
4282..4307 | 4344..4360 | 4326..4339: -0.3 A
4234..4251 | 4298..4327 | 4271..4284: 1.0 A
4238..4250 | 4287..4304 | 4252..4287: -0.7 A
